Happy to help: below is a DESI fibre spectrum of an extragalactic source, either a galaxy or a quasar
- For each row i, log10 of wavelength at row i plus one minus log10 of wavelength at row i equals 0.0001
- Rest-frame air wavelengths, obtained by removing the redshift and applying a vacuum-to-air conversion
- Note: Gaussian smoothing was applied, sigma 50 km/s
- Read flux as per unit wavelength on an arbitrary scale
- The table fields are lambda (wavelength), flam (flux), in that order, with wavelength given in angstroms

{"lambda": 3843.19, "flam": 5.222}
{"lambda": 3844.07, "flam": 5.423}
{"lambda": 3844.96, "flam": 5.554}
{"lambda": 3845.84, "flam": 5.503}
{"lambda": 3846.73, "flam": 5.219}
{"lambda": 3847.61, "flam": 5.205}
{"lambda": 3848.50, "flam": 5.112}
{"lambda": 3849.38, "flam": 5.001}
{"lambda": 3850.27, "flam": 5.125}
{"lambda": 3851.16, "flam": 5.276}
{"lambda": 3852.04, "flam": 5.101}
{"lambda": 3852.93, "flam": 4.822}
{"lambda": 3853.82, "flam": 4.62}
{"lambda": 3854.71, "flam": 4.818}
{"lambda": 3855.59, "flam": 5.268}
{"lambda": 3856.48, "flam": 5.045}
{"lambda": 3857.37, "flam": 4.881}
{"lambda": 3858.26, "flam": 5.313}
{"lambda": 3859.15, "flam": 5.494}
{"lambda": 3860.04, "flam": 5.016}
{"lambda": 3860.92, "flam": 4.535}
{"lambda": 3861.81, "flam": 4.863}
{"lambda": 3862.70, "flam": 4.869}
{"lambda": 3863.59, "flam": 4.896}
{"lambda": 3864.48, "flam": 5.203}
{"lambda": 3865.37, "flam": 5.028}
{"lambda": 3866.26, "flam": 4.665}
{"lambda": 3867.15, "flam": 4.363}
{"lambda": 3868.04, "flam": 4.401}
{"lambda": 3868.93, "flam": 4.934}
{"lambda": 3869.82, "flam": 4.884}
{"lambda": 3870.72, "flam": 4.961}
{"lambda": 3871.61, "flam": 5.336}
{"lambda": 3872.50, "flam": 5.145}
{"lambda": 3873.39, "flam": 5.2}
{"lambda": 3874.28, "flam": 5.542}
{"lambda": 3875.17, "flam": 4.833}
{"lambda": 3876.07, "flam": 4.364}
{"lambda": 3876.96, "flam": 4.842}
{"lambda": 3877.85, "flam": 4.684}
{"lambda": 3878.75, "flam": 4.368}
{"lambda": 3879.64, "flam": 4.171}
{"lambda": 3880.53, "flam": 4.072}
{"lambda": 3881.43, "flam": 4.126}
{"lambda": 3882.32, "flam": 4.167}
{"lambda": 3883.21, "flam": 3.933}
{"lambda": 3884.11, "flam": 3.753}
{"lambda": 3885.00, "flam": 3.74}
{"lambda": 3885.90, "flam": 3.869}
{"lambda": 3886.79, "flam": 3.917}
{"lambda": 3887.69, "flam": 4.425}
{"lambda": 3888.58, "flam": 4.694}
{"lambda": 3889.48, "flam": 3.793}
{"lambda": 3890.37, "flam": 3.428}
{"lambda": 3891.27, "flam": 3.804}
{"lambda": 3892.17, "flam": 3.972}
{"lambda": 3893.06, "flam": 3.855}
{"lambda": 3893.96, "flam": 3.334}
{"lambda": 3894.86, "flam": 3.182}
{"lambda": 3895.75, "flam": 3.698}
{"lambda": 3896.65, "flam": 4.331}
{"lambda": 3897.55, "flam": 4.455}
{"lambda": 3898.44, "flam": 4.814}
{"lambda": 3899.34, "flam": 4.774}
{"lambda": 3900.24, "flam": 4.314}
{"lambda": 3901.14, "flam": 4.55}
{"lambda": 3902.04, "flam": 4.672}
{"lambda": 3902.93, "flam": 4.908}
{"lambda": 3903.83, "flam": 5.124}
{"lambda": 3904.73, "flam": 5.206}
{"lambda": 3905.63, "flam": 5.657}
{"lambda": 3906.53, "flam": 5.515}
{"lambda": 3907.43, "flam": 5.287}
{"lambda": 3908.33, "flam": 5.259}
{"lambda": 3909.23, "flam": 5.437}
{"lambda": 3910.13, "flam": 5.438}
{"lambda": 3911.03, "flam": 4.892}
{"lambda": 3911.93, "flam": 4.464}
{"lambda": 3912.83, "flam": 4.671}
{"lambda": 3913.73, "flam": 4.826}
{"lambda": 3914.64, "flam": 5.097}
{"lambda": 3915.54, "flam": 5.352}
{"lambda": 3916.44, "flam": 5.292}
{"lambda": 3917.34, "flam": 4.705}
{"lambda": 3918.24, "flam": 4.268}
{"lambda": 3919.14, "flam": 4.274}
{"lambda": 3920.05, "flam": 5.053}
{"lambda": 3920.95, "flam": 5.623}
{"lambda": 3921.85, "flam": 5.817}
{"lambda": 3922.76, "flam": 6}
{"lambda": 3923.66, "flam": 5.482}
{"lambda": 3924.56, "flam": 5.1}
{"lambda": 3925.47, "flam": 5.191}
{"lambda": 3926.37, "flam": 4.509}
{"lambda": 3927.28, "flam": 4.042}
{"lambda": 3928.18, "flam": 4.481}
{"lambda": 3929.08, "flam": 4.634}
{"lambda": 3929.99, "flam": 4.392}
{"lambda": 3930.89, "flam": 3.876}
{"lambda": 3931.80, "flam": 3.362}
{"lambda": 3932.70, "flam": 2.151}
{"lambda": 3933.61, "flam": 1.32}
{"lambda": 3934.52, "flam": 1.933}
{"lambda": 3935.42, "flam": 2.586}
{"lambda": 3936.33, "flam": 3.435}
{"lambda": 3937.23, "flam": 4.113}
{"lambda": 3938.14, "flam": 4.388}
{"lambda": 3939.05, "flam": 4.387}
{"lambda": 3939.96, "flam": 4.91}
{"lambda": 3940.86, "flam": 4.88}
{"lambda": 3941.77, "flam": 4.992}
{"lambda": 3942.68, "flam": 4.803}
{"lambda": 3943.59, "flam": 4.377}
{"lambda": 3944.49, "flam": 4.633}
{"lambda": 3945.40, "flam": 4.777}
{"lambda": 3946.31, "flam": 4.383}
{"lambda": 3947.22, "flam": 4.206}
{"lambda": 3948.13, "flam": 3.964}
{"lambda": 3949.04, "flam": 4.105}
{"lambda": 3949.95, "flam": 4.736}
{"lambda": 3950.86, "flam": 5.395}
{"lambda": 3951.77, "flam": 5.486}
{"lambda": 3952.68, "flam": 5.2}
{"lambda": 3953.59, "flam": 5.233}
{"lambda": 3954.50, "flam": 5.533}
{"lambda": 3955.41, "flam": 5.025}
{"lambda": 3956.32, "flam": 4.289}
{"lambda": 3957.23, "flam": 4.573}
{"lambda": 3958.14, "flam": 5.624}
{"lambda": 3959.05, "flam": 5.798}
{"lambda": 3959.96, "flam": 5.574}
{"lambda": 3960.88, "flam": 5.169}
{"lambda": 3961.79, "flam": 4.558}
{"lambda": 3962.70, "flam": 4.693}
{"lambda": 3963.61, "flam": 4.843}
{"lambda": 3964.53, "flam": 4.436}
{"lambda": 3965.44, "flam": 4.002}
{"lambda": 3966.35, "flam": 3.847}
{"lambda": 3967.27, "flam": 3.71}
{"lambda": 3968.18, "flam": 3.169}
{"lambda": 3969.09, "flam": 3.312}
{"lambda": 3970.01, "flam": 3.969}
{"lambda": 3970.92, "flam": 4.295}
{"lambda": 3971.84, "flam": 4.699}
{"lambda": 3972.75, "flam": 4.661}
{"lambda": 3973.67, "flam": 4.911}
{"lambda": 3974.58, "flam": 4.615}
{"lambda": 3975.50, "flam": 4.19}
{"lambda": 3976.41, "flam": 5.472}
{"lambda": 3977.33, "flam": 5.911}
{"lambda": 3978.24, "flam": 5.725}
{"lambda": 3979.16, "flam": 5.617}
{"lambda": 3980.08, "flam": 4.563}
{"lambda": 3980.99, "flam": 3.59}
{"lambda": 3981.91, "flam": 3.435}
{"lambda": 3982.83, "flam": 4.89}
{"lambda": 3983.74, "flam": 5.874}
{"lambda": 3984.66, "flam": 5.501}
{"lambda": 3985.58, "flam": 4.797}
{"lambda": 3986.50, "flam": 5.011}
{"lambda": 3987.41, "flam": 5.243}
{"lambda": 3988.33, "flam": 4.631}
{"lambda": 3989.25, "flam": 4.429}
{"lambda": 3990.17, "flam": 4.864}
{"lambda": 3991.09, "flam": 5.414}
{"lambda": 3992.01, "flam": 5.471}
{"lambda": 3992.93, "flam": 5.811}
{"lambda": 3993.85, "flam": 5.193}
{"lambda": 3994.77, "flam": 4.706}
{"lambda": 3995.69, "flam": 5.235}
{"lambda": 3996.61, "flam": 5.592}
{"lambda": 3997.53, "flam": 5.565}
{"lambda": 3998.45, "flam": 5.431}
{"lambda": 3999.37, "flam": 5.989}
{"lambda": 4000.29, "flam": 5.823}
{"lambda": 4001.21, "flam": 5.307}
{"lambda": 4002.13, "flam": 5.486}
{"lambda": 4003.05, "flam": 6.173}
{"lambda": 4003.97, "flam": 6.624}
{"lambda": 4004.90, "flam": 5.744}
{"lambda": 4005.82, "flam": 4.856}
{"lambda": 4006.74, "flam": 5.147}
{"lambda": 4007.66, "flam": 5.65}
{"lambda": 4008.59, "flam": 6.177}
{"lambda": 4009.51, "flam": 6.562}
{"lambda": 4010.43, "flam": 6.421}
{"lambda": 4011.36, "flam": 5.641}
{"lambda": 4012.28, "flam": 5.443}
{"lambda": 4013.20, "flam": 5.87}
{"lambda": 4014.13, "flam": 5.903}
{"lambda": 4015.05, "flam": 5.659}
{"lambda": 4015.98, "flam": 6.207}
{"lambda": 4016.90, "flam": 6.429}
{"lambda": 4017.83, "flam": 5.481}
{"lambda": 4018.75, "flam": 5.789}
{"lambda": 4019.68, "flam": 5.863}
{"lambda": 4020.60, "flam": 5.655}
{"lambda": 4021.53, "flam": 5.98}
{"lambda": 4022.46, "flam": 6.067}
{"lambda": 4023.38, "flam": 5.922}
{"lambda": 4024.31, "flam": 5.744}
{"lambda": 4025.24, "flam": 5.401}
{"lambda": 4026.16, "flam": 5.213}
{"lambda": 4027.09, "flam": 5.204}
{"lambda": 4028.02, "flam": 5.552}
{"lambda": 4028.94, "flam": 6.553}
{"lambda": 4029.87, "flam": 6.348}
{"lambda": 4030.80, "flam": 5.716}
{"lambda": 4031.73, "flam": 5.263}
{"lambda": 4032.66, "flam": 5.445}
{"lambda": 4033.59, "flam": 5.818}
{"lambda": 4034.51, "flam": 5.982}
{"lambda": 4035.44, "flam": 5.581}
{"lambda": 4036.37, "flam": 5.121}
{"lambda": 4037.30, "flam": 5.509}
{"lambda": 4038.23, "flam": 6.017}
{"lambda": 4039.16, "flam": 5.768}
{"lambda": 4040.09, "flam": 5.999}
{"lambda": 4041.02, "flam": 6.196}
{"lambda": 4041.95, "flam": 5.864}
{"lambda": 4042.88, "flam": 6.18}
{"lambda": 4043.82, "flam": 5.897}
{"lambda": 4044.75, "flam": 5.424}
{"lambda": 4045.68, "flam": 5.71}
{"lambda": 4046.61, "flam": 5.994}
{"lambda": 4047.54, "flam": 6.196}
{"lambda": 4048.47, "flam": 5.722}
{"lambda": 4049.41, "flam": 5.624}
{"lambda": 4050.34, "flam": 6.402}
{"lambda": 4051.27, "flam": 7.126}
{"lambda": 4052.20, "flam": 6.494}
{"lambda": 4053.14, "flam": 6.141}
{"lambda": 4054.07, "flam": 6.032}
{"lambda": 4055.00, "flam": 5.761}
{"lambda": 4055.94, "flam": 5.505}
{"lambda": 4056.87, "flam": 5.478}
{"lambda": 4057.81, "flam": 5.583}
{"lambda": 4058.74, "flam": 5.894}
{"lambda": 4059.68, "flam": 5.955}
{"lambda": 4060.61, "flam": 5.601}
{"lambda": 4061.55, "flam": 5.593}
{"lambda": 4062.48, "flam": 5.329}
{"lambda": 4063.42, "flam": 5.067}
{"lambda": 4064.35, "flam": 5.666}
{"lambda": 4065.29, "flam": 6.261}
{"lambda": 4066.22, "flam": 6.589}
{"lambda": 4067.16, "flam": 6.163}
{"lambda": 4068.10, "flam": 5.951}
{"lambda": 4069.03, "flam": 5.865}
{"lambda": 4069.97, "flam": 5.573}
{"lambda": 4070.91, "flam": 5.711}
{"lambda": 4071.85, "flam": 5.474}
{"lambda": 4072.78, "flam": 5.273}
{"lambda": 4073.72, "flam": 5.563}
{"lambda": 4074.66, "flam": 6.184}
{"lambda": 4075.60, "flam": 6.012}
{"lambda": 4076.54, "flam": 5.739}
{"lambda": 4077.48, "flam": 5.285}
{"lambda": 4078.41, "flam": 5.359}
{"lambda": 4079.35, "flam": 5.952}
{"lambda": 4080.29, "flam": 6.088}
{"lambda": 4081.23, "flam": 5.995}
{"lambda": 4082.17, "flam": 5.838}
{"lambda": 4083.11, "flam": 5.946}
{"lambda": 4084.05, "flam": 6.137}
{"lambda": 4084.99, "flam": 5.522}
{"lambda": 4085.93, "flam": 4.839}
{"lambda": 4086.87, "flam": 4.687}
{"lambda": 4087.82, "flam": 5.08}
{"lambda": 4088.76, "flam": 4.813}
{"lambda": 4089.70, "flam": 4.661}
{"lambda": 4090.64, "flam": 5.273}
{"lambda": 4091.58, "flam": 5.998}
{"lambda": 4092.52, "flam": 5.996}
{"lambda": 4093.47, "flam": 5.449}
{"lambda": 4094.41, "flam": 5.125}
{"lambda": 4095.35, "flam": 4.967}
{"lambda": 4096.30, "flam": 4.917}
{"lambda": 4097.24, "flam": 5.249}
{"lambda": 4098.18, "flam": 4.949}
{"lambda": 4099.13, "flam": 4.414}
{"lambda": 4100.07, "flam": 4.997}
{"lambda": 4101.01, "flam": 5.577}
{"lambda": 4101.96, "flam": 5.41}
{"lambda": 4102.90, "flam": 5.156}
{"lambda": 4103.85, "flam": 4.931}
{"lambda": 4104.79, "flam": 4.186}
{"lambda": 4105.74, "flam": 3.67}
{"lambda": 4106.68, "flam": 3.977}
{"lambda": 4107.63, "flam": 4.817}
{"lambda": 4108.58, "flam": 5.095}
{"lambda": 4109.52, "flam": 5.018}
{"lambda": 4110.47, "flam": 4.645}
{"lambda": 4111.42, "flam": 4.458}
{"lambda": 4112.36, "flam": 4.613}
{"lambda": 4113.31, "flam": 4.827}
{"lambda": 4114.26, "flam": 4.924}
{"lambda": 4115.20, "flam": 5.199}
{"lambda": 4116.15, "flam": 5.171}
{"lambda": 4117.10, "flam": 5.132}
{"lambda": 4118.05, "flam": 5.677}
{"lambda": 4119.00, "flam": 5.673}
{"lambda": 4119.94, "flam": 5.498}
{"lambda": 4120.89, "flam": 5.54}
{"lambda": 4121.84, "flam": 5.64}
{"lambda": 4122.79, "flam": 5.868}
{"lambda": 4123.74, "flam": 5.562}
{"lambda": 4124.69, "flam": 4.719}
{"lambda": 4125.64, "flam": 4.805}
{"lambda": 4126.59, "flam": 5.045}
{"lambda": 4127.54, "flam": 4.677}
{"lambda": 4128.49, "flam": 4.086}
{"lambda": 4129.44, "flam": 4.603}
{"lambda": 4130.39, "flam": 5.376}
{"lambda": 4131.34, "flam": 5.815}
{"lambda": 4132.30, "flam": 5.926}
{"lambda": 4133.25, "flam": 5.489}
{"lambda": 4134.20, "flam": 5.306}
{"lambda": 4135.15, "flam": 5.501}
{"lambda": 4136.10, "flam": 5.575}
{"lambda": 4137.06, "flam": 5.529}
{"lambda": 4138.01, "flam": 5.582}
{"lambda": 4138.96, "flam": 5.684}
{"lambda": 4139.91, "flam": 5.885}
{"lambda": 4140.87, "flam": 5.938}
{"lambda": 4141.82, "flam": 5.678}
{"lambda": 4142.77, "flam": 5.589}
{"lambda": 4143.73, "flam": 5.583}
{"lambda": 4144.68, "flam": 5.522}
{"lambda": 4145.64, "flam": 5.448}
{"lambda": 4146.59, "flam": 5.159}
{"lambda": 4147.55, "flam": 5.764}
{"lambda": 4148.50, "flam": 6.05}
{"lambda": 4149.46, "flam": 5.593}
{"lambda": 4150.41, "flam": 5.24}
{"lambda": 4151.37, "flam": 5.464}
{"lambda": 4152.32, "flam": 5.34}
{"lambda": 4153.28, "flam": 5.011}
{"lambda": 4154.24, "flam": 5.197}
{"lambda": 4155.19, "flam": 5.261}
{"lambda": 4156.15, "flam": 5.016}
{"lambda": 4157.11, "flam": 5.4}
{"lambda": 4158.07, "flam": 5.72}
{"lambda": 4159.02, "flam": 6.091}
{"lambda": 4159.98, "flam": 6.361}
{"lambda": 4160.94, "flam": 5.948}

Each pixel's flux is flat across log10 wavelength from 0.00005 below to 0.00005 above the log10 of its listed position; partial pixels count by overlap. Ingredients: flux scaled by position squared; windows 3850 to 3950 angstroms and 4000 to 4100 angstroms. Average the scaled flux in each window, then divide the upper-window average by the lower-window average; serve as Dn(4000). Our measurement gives 1.4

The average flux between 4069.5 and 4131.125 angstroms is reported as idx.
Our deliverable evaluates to 5.21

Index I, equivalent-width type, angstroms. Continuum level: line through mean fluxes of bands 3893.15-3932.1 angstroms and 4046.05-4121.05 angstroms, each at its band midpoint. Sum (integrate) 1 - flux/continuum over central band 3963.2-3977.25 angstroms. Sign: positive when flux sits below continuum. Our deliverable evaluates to 1.9 angstroms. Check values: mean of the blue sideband 4.77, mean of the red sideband 5.45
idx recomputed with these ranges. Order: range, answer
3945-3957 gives 4.79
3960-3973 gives 4.27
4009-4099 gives 5.72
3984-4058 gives 5.71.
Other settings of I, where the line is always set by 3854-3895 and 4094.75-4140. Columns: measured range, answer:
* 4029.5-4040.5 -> -1.78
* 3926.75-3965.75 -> 2.47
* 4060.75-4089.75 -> -3.63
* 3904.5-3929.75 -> -2.28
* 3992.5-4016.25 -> -4.21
